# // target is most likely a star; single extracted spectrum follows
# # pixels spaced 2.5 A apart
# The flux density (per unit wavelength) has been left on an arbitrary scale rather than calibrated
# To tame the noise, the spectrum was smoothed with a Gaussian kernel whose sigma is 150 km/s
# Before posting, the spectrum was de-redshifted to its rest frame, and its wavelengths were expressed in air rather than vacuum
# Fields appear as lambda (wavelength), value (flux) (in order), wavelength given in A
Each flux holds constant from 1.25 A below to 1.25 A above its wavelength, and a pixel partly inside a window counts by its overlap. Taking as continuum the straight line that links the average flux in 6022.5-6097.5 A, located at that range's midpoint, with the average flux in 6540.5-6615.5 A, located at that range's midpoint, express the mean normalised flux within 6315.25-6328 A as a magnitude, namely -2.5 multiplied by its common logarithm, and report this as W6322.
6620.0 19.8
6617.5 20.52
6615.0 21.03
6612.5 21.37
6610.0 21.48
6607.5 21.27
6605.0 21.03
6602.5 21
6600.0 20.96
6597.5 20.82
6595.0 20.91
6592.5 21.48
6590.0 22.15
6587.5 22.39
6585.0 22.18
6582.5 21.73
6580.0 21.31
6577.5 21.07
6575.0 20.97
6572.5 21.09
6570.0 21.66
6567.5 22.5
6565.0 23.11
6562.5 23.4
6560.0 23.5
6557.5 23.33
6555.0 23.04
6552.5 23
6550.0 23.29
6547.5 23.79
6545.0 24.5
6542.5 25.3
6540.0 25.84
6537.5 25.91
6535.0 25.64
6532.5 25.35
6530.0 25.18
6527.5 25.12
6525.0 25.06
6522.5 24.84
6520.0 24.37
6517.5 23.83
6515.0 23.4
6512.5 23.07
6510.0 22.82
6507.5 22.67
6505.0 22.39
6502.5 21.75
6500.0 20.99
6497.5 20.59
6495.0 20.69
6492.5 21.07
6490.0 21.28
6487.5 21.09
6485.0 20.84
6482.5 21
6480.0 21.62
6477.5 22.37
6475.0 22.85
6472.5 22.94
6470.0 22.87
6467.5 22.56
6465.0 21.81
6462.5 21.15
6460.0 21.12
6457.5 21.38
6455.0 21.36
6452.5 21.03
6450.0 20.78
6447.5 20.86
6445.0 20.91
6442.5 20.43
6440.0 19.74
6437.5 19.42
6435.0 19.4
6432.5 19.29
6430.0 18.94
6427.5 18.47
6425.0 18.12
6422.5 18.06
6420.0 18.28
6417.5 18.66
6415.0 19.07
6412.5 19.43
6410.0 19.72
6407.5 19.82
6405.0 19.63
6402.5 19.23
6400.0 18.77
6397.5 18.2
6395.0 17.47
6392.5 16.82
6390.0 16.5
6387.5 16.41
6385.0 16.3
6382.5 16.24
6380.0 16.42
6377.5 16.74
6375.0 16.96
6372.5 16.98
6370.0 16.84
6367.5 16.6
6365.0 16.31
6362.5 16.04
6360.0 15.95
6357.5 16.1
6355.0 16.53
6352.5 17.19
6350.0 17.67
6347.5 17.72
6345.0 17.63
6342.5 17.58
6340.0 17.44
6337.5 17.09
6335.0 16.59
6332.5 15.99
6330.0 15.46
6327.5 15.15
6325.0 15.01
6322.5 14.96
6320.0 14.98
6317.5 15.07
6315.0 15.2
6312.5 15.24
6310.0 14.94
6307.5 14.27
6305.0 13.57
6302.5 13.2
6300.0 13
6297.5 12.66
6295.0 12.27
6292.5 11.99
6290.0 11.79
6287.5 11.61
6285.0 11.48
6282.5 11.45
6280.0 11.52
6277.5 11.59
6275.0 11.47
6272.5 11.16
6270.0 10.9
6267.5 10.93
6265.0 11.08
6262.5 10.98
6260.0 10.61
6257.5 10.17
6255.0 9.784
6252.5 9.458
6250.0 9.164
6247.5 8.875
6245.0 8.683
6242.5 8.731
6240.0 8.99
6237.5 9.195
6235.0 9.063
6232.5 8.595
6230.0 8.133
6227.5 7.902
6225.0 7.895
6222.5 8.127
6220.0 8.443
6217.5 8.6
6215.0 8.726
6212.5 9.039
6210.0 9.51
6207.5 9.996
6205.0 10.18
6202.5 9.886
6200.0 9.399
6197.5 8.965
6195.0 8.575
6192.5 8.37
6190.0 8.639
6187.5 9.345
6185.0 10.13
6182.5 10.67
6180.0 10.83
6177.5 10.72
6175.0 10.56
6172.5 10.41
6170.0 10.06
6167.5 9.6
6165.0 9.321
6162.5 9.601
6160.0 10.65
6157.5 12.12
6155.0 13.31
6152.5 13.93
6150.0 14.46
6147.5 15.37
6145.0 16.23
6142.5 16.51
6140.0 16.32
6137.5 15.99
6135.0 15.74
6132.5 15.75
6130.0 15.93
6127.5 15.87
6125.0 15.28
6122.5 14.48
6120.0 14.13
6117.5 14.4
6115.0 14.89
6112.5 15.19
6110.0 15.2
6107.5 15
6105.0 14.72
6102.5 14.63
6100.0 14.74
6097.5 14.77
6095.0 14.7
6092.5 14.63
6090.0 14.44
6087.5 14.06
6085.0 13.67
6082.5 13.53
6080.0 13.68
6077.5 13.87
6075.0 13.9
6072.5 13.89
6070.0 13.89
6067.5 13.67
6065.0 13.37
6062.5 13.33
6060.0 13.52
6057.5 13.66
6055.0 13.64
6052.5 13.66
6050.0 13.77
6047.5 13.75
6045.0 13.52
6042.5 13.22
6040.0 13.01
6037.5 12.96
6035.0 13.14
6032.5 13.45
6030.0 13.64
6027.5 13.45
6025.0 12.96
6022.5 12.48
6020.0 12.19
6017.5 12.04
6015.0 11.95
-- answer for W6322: 0.19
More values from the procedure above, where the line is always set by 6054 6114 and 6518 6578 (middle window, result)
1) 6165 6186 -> 0.48 mag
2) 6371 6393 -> 0.22 mag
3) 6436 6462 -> 0.05 mag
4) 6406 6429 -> 0.12 mag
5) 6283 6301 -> 0.46 mag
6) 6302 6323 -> 0.28 mag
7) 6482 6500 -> 0.08 mag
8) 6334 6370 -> 0.17 mag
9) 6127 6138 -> -0.05 mag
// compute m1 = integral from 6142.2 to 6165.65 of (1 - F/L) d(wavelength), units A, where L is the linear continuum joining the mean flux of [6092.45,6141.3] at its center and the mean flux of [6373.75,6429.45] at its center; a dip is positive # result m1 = 3.60 A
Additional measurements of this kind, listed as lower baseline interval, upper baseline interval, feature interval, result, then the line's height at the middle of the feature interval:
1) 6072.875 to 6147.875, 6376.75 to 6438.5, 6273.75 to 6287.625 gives 4.4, 16.8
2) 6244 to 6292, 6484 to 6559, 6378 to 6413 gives -1.6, 17.1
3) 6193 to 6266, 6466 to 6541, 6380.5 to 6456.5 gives -0.7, 18.7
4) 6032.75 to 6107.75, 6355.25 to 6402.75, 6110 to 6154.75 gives -2.5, 14.5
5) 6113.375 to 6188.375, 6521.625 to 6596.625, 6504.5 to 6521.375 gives -0.9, 22.1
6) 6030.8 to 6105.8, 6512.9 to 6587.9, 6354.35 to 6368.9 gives 2.6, 19.7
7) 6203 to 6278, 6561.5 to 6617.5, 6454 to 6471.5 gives -4.7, 17.2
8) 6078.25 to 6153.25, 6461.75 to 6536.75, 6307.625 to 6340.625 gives 6.3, 19.2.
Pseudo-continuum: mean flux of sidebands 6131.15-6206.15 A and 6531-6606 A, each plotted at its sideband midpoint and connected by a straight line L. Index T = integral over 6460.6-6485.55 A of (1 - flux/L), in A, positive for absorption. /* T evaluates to -2.34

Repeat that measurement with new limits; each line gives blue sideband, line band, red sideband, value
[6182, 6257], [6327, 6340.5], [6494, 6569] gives -1.8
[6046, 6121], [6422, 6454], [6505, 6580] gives 2.6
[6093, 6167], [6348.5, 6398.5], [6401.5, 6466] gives 5.5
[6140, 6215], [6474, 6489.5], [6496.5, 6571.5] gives 0.1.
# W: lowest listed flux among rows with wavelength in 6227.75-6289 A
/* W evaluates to 8.133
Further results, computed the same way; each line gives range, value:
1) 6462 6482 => 21.15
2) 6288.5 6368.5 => 11.79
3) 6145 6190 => 8.639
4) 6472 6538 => 20.59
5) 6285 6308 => 11.48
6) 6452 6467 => 21.03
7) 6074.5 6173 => 9.321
